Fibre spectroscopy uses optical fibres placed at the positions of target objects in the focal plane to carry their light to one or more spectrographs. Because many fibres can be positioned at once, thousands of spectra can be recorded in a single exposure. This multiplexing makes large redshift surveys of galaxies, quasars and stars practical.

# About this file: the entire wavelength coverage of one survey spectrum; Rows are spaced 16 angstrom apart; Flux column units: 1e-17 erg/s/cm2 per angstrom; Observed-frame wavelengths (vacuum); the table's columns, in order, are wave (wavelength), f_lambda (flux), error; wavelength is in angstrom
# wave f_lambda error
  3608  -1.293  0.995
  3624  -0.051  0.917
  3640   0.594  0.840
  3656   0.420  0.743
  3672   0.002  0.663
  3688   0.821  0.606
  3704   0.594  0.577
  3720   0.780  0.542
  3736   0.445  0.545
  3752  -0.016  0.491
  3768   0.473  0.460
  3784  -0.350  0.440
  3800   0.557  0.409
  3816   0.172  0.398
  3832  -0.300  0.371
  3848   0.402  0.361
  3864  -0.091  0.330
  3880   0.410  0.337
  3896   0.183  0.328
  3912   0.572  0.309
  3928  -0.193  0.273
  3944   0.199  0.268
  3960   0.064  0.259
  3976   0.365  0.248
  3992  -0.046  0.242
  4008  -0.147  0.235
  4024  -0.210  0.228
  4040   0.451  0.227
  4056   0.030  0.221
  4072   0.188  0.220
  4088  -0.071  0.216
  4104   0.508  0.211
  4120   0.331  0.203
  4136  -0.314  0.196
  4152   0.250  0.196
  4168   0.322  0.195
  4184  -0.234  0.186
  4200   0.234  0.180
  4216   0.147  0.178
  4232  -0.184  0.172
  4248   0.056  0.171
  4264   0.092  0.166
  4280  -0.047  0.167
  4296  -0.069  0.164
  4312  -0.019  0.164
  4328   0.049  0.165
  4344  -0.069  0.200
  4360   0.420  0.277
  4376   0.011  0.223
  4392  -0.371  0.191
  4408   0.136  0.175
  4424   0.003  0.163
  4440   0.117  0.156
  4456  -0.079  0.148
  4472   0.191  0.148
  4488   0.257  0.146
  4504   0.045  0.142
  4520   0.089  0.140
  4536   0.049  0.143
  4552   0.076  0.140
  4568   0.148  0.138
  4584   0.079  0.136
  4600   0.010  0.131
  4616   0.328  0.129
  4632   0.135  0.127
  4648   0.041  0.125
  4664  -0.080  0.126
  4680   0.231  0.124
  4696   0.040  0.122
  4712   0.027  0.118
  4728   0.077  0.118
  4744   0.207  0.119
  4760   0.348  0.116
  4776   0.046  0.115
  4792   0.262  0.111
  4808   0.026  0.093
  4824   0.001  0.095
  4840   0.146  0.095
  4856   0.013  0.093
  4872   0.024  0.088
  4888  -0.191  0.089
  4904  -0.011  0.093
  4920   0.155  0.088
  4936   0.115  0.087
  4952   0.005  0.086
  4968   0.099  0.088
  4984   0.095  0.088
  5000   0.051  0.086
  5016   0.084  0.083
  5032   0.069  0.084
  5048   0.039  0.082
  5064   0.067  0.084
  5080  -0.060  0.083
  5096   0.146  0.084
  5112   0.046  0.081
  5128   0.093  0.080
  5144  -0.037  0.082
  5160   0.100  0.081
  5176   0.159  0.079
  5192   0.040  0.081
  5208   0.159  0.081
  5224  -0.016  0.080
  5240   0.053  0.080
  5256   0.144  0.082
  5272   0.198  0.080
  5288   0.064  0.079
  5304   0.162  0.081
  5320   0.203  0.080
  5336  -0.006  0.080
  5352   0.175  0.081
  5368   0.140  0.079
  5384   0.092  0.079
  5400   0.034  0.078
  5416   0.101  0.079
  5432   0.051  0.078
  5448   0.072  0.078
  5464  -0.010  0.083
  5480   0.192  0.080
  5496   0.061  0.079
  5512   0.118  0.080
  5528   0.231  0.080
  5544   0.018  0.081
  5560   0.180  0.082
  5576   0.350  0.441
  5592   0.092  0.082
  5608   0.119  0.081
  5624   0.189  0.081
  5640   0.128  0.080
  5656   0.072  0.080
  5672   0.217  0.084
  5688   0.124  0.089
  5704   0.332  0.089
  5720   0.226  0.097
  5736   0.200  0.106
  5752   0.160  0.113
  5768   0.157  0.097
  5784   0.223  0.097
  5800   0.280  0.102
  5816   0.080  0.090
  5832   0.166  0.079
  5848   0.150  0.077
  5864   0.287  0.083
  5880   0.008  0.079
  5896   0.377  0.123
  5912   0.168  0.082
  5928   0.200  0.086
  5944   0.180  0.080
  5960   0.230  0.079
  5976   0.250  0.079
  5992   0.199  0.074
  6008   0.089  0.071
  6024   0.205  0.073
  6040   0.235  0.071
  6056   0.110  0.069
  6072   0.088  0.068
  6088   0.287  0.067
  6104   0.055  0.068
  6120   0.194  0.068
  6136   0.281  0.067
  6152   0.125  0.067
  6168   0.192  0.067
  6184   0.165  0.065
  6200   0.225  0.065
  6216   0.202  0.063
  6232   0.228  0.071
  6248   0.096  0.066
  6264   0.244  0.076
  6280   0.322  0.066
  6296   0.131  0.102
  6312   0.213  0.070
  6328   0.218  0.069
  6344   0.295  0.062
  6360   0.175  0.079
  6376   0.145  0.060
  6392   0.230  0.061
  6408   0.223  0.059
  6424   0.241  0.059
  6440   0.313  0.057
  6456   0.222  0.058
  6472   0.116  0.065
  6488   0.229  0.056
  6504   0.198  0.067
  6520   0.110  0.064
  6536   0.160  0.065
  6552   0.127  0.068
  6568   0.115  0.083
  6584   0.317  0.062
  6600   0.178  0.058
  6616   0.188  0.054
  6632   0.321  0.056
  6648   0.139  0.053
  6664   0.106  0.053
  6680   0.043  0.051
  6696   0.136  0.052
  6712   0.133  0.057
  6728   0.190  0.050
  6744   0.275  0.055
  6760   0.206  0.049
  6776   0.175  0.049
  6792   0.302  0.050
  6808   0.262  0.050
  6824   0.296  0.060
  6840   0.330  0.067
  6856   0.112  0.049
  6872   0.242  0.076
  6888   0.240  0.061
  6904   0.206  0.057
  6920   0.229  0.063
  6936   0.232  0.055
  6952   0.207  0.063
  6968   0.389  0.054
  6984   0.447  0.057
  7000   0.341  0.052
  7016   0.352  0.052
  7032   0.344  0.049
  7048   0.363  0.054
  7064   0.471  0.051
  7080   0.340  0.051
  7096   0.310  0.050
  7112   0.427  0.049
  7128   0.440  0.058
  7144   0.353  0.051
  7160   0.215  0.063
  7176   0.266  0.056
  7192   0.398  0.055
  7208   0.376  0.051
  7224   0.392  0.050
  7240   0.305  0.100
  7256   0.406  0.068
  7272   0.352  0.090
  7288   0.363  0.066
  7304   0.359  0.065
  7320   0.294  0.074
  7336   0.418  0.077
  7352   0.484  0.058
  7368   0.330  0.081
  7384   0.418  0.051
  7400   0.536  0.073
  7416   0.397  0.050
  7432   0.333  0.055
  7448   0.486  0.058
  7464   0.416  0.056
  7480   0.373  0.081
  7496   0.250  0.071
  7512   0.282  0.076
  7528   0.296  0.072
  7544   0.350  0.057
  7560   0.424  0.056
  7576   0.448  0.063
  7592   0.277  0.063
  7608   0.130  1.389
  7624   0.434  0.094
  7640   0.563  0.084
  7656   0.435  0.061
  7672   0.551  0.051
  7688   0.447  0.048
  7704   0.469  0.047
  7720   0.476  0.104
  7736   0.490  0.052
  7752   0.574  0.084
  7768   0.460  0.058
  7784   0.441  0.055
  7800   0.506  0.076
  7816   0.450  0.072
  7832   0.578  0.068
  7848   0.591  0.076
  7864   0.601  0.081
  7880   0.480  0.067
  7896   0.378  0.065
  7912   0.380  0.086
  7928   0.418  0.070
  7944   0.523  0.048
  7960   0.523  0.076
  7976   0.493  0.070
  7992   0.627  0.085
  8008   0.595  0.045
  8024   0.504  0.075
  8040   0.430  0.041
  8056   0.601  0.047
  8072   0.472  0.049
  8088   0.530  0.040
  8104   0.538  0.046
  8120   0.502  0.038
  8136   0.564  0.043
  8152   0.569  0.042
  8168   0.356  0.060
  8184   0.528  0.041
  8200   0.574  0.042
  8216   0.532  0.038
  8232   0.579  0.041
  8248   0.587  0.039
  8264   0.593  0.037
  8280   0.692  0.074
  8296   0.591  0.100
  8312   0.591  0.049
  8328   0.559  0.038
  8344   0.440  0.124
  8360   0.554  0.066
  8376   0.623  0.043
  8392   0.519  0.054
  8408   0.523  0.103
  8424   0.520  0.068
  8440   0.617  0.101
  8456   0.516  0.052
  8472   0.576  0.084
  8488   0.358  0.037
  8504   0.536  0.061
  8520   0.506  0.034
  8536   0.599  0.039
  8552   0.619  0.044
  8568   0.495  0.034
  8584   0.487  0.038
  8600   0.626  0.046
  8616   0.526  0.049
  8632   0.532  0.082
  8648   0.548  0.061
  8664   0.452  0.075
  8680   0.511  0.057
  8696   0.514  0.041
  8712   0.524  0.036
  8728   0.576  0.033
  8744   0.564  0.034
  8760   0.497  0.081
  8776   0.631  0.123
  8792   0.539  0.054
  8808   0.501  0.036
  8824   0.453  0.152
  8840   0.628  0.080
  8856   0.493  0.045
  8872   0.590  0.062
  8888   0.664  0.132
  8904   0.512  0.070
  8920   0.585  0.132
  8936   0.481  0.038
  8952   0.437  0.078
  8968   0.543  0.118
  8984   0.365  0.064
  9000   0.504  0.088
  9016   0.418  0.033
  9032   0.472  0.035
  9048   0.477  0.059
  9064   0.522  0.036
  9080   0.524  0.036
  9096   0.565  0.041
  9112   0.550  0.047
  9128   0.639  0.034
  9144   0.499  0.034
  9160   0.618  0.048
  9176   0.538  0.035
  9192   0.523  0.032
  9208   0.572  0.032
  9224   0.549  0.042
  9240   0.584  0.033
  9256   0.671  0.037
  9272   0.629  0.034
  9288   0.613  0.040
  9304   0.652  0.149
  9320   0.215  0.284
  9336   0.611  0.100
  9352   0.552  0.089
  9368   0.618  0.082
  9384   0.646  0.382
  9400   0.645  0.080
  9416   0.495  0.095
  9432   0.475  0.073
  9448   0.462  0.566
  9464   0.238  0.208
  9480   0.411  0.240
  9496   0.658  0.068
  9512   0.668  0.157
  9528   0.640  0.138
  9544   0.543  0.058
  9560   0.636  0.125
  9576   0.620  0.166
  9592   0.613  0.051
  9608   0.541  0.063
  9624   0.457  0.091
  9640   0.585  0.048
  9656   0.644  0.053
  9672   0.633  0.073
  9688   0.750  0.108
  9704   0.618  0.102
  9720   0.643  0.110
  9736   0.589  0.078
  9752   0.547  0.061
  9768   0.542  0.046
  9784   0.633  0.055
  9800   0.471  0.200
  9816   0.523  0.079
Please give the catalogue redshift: 0.74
